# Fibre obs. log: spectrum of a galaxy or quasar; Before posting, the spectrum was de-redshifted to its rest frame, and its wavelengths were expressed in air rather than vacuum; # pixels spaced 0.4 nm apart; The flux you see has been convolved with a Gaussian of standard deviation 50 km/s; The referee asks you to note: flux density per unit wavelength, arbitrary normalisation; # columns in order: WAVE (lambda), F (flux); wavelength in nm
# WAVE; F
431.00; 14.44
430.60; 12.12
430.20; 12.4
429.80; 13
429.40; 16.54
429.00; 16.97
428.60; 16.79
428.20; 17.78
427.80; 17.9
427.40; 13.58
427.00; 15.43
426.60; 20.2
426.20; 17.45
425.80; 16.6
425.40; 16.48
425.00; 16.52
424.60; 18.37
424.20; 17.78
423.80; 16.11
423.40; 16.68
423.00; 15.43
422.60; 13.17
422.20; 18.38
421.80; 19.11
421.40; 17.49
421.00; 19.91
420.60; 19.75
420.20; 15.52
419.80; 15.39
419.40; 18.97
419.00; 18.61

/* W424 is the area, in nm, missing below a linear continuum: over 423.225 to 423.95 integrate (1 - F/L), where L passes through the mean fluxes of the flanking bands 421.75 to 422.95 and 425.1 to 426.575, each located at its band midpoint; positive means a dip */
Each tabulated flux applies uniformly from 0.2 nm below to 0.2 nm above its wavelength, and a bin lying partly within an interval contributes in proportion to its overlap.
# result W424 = 0.01 nm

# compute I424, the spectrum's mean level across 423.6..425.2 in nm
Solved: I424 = 17.2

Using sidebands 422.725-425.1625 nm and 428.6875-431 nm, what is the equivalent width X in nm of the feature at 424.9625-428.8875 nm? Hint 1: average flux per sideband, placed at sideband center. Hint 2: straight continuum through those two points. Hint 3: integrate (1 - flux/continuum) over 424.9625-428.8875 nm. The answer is -0.35 nm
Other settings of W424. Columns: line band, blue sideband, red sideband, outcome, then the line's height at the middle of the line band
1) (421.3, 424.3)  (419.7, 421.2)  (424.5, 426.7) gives 0.16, 17.6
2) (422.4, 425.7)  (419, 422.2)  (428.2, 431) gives 0.10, 16.8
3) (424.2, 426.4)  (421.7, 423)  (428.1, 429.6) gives -0.06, 16.7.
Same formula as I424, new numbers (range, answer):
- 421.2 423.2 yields 16.7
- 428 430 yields 16.2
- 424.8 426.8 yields 17.4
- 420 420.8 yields 17.6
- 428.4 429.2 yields 16.9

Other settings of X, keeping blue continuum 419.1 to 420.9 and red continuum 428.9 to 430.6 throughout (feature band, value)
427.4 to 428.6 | -0.17 nm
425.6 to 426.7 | -0.17 nm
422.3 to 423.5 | 0.10 nm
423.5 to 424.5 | -0.05 nm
